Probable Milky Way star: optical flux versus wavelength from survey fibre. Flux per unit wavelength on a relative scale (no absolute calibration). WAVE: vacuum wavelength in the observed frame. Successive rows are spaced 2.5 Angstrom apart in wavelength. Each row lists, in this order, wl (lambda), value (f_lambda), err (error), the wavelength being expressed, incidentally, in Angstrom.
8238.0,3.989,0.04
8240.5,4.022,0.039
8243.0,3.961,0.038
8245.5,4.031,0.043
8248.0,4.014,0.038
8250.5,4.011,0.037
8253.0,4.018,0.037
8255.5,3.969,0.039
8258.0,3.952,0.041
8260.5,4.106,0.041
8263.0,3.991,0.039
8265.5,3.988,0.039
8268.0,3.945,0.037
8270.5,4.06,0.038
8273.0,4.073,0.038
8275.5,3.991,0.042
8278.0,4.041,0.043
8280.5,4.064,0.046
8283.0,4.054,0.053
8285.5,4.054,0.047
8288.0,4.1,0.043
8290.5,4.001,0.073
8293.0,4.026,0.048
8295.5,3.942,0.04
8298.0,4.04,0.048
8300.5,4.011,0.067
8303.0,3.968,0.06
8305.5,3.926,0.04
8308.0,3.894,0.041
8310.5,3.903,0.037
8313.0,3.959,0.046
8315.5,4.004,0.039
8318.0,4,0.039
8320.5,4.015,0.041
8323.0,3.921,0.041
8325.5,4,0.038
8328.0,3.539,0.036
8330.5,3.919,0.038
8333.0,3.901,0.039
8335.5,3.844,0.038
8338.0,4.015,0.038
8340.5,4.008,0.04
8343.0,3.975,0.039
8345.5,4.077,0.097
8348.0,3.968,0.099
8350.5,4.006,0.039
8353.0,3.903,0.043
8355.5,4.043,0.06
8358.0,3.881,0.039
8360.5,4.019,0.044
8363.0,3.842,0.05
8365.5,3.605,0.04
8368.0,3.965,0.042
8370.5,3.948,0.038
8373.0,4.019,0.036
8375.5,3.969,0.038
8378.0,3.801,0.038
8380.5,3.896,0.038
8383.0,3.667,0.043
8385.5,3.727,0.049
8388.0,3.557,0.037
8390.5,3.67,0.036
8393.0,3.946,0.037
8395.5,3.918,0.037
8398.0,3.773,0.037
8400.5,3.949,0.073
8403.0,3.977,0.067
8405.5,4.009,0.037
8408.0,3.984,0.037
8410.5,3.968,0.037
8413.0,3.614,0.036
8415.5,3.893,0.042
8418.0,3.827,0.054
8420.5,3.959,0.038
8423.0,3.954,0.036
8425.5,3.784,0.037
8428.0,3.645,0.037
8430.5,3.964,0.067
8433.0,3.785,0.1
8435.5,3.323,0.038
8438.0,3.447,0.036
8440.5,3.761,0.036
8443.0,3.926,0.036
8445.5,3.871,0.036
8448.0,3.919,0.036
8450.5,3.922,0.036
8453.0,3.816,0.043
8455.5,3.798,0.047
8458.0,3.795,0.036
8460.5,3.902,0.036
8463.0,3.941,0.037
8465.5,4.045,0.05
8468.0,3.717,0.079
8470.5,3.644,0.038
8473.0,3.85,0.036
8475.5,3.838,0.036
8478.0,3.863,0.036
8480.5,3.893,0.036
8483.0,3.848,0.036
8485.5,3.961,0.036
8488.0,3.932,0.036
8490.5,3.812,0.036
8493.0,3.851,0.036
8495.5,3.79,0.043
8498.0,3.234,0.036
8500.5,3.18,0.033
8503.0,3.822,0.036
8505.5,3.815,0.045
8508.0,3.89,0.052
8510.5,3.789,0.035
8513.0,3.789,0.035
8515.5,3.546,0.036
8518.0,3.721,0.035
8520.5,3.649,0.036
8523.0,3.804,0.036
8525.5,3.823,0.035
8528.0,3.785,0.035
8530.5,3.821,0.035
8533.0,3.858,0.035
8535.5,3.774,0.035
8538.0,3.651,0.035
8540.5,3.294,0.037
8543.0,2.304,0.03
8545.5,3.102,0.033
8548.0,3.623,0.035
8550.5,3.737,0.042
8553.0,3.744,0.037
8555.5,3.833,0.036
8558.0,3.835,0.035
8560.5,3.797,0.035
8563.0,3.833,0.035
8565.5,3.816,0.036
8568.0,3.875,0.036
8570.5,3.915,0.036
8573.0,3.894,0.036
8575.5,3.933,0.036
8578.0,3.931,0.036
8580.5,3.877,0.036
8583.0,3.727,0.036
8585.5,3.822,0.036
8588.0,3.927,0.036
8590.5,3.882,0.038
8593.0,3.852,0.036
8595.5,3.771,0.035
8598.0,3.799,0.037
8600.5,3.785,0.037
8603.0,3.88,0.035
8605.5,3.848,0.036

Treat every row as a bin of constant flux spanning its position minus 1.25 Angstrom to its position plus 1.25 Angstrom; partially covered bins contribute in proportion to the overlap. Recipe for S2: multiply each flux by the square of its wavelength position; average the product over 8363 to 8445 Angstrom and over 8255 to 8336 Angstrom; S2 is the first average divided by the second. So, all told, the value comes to 0.99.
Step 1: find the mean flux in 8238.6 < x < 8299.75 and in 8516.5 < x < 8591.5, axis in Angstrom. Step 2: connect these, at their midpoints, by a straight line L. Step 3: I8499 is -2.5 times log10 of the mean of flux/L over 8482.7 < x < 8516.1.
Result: 0.01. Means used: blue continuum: 4.02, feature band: 3.73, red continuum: 3.72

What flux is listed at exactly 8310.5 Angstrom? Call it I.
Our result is 3.903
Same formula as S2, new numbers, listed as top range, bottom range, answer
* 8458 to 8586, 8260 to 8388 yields 0.99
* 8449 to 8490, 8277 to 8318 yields 1.01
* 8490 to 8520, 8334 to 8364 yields 0.96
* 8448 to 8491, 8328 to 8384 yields 1.01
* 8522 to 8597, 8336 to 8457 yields 1.00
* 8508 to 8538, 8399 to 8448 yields 1.01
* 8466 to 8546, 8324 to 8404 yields 0.98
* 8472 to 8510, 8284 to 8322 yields 0.99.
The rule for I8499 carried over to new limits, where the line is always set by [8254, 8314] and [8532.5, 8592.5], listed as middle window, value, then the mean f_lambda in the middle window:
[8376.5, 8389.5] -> 0.05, 3.73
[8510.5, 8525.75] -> 0.01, 3.72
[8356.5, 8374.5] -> 0.00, 3.9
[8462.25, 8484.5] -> -0.01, 3.85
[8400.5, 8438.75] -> 0.01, 3.82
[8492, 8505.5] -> 0.05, 3.59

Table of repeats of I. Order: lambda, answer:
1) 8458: 3.795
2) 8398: 3.773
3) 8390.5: 3.67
